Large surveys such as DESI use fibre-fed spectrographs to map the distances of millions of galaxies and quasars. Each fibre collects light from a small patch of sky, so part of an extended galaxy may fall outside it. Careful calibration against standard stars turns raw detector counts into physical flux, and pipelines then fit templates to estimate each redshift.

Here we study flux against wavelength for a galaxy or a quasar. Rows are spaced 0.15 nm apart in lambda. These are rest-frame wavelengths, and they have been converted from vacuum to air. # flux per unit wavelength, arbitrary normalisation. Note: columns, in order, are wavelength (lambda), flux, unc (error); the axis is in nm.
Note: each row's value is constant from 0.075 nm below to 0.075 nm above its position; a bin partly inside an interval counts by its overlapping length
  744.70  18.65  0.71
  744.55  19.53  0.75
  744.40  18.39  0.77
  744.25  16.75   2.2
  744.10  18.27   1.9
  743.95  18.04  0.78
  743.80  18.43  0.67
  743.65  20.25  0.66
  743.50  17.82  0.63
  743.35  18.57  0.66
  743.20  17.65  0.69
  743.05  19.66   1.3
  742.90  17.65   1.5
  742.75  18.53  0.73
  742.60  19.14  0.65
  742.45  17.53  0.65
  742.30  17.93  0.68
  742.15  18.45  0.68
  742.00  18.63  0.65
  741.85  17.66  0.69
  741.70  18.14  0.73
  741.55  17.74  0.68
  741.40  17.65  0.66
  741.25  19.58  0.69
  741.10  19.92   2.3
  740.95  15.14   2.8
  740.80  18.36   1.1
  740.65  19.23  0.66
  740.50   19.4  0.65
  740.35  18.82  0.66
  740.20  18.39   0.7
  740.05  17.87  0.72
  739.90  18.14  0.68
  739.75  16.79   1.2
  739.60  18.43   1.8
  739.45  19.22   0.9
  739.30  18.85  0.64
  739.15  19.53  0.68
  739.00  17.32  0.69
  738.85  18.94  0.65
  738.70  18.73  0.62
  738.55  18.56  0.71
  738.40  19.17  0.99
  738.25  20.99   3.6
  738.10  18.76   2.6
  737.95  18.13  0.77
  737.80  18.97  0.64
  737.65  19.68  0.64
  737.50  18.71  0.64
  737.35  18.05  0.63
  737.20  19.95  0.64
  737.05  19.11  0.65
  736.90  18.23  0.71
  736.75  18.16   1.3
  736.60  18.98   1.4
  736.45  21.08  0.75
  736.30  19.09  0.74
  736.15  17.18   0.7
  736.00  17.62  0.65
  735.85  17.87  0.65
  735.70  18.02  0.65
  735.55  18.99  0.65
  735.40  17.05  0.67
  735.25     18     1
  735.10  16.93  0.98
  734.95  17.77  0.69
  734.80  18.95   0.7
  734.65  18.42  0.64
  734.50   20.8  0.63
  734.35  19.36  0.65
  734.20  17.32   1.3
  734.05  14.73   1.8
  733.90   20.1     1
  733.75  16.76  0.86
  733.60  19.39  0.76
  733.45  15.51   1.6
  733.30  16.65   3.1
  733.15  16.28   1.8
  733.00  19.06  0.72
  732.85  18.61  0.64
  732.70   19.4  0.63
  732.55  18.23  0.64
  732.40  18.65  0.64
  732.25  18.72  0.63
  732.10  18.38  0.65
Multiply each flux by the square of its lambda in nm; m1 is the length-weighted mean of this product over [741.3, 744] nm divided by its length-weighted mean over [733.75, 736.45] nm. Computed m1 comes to 1.03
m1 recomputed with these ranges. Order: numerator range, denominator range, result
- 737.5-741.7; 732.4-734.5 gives 1.05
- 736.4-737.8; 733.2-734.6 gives 1.08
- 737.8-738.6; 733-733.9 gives 1.12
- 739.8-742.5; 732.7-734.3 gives 1.06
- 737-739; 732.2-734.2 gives 1.08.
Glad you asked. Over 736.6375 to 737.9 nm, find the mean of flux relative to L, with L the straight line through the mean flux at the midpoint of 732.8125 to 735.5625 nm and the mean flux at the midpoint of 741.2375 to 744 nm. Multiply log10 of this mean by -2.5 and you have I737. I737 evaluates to -0.046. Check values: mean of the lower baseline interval 17.9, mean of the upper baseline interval 18.3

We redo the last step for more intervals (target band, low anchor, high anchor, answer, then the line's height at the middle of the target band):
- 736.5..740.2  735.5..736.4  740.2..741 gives -0.03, 18.2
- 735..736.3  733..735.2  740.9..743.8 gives 0.01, 17.9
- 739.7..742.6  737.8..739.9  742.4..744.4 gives 0.02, 18.5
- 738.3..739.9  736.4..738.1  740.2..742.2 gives 0.01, 18.7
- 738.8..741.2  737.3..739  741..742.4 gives 0.01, 18.6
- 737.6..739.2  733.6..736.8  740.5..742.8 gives -0.04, 18.3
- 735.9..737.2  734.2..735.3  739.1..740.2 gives -0.02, 18.5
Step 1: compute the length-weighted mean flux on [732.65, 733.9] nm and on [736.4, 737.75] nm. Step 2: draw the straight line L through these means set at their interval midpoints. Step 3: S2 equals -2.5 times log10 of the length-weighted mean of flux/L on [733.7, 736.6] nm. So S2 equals 0.01 mag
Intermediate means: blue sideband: 17.8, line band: 18.2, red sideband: 19.1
